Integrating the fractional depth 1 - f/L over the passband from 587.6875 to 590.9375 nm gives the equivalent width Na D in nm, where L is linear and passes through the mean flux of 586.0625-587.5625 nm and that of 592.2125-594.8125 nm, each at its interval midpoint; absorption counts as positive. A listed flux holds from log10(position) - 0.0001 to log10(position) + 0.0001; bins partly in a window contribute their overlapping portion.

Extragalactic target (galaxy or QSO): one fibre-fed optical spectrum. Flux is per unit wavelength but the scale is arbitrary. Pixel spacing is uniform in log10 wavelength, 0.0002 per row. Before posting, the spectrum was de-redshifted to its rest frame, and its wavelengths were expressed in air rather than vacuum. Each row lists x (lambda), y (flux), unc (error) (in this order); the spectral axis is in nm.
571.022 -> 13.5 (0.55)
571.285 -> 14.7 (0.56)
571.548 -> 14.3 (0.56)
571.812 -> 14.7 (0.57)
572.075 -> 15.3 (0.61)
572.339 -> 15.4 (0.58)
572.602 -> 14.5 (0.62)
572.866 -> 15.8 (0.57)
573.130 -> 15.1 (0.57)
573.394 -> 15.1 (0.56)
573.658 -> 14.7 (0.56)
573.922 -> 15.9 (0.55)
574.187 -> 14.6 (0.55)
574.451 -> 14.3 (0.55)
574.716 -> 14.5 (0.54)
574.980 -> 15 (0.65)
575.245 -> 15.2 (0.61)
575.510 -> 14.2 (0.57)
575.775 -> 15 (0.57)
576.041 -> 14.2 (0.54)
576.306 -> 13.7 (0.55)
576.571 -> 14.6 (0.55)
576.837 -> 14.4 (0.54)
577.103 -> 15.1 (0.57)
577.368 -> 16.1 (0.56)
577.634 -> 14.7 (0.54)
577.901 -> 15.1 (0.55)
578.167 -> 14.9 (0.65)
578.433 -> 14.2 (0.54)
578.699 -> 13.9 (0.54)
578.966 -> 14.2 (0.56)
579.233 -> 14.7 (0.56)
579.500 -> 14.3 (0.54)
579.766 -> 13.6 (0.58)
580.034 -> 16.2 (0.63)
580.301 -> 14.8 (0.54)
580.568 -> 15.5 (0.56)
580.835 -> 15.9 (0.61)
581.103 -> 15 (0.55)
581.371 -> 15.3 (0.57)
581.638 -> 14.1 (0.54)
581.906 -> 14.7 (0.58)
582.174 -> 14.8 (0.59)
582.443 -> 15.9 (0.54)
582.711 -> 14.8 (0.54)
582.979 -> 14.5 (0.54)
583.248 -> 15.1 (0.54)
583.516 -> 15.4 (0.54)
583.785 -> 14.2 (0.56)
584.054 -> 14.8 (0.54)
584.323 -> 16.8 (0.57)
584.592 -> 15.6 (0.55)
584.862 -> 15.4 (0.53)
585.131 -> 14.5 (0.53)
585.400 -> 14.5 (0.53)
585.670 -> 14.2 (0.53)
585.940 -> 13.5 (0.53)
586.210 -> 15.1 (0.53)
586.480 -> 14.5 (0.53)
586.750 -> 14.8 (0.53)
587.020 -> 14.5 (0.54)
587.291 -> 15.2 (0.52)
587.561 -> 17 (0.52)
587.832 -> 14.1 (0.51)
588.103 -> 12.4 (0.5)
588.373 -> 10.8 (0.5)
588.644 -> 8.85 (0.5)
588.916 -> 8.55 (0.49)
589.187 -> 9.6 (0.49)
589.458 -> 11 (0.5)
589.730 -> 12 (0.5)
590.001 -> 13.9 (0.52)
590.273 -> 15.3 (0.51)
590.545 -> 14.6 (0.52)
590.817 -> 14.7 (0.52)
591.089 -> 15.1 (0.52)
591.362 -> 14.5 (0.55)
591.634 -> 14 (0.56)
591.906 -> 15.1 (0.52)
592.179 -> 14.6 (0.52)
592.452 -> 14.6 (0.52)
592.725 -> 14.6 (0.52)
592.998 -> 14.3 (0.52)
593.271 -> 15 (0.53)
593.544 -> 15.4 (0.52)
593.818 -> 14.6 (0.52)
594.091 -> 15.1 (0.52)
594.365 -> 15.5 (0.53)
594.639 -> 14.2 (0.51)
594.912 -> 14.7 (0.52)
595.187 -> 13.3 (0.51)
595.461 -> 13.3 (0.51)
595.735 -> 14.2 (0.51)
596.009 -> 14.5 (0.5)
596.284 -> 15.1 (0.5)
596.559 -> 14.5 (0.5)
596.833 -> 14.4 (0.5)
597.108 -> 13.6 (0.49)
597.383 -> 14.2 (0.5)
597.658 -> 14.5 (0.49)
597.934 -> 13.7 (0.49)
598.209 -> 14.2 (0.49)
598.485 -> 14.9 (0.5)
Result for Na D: 0.60 nm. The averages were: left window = 15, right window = 14.8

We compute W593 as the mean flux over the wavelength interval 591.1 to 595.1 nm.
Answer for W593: 14.7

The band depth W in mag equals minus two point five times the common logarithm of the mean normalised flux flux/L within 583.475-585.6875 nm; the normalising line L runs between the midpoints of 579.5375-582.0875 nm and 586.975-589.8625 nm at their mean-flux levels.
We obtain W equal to -0.12 mag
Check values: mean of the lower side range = 15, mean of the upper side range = 12.1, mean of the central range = 15.1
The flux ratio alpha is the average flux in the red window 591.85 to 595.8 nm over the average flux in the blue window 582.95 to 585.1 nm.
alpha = 0.96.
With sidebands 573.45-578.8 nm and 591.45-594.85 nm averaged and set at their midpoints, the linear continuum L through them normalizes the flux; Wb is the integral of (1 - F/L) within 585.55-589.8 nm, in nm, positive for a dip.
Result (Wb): 0.53 nm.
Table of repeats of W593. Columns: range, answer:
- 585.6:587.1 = 14.4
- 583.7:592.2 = 13.9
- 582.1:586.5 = 14.9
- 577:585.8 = 14.9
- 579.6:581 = 15.2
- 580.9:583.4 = 14.9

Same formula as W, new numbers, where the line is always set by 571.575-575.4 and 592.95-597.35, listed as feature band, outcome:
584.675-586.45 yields 0.01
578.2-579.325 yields 0.04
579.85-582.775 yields -0.03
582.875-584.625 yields -0.03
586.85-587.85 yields -0.05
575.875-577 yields 0.05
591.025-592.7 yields -0.01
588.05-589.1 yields 0.42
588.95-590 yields 0.30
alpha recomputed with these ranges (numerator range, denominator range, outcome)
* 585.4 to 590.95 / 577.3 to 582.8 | 0.89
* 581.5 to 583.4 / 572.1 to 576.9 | 1.00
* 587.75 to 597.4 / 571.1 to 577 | 0.93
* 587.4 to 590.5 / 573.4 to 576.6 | 0.83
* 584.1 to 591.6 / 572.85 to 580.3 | 0.93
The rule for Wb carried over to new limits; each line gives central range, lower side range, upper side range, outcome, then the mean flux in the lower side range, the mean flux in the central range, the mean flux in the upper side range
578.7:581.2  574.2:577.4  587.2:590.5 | -0.166 nm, 14.6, 14.9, 12.4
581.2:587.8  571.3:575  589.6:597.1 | -0.125 nm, 14.9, 15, 14.5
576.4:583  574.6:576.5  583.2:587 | -0.073 nm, 14.5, 14.9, 14.9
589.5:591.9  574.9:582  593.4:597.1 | 0.063 nm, 14.8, 14.2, 14.5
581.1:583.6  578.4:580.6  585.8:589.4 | -0.169 nm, 14.6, 15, 12.9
